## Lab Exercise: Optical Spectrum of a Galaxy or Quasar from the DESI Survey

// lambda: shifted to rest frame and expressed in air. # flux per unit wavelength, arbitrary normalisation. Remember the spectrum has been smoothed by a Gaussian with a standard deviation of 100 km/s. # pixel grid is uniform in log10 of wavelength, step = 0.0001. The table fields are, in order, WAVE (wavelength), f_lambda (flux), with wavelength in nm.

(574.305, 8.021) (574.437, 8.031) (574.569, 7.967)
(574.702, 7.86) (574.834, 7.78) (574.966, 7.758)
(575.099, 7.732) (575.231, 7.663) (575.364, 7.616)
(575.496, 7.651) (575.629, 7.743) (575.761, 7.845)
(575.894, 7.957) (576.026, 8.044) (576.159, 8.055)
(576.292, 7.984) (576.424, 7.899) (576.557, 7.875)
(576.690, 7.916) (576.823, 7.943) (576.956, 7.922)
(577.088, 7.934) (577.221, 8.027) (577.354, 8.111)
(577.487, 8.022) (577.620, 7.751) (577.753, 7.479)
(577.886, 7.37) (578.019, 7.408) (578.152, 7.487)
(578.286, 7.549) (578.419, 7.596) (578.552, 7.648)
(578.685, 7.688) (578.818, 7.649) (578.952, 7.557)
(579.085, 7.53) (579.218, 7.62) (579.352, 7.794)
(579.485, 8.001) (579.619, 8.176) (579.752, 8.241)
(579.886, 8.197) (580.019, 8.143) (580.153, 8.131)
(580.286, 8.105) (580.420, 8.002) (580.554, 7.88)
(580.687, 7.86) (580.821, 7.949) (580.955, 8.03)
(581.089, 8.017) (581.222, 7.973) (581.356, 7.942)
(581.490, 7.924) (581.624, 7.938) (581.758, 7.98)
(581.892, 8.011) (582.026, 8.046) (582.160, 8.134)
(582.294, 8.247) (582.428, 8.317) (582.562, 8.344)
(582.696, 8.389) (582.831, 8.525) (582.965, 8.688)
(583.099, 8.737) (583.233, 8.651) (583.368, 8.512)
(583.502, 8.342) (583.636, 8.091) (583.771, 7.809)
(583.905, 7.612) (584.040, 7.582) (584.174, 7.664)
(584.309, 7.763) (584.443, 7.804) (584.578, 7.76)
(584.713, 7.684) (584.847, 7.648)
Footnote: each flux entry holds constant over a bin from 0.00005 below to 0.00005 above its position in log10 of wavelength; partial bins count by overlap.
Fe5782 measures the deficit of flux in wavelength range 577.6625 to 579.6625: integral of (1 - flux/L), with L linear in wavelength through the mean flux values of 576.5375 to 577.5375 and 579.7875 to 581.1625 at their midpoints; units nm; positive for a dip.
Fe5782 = 0.09 nm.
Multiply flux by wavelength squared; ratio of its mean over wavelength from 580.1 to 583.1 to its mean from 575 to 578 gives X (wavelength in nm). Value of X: 1.1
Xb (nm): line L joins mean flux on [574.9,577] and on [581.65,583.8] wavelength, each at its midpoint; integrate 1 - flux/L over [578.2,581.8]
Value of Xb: 0.10 nm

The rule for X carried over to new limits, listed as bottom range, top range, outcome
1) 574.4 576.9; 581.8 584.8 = 1.06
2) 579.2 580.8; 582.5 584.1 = 1.04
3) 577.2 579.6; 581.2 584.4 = 1.07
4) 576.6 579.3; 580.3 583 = 1.06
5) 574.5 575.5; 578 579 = 0.99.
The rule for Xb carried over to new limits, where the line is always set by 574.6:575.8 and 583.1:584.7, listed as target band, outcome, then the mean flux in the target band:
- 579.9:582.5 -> -0.043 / 8.04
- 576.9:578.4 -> 0.016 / 7.73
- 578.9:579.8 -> 0.002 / 7.85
